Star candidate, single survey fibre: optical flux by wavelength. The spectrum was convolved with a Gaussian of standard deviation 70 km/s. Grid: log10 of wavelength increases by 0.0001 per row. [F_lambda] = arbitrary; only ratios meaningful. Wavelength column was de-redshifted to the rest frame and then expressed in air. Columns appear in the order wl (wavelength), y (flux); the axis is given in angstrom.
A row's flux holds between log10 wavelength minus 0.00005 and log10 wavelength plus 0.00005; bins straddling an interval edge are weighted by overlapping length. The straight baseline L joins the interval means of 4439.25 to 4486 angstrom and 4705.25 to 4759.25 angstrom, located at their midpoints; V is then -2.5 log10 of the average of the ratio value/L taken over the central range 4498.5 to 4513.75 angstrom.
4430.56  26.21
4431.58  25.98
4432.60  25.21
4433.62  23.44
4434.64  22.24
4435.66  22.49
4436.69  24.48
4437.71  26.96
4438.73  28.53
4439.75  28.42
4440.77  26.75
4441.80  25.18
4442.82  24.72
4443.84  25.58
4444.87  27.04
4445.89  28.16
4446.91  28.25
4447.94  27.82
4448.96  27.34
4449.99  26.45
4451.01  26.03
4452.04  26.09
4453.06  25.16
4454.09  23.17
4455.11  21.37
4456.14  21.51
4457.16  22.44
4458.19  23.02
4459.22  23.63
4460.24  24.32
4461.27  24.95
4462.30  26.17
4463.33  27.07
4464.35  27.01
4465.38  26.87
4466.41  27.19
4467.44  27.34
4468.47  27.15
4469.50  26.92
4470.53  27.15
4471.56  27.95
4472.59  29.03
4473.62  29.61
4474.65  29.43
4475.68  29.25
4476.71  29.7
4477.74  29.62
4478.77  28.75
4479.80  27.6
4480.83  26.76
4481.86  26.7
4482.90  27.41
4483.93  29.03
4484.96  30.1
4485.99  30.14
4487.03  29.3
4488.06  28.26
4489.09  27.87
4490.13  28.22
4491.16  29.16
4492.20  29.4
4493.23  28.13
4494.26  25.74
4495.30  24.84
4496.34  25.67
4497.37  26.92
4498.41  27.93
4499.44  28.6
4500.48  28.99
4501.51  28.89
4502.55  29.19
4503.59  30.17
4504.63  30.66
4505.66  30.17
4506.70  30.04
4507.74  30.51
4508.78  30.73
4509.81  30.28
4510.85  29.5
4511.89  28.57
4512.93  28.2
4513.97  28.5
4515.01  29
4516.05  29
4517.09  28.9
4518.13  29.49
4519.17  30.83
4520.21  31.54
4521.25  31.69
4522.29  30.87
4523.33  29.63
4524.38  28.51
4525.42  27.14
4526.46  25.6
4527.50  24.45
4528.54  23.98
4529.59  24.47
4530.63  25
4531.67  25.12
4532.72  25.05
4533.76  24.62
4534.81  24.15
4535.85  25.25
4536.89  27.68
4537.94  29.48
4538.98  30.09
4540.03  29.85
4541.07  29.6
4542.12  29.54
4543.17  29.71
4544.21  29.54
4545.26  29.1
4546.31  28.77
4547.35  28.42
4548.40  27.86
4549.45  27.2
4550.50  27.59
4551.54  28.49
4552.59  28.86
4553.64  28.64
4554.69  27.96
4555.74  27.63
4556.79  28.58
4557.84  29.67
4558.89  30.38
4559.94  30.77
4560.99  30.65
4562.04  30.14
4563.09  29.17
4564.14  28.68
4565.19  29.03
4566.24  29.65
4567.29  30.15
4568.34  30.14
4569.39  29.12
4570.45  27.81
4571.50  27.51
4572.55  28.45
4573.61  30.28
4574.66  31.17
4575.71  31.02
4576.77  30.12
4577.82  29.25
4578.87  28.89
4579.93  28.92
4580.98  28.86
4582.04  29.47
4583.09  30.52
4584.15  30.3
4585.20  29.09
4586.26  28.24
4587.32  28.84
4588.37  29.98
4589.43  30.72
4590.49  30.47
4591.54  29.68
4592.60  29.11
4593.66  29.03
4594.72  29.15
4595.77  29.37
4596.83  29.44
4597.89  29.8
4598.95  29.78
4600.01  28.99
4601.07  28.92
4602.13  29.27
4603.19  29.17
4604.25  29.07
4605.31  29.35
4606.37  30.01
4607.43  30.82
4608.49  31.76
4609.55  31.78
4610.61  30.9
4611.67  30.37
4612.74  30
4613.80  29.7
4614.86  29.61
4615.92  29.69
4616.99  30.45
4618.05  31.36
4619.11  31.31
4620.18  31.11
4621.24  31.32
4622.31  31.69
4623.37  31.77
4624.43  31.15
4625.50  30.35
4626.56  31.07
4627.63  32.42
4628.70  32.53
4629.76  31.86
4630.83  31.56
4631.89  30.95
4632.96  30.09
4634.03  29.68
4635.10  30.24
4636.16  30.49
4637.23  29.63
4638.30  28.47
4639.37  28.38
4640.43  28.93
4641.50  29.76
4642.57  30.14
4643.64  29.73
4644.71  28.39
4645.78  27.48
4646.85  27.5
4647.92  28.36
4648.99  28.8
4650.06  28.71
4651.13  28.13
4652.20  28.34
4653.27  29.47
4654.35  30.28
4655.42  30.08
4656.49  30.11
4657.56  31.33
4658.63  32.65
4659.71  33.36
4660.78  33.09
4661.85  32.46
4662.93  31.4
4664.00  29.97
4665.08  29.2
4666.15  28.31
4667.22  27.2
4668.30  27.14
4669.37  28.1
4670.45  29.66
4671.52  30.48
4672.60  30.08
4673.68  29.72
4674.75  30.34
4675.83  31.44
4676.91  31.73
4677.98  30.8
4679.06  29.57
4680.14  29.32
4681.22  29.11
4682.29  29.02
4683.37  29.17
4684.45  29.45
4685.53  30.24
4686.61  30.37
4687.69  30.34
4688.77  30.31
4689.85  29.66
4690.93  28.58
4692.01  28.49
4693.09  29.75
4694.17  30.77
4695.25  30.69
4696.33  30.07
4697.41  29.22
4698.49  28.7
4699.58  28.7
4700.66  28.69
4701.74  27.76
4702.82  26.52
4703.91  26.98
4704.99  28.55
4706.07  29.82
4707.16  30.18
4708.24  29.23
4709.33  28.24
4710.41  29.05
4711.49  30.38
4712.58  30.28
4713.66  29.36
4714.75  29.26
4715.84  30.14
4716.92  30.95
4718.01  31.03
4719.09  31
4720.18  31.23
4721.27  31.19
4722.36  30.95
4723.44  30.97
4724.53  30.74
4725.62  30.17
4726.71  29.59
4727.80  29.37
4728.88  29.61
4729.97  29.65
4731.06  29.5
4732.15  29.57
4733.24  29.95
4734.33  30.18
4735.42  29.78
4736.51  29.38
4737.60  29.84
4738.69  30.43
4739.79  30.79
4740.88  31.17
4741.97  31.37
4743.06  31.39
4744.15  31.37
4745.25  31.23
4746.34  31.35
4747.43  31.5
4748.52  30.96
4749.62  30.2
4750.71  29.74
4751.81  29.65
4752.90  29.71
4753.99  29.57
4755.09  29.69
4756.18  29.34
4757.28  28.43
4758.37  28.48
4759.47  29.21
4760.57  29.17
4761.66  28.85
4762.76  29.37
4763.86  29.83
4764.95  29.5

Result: -0.086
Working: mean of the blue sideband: 26.7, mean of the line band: 29.5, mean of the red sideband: 30.1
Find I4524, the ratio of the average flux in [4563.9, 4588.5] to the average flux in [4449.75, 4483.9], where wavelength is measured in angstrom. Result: 1.1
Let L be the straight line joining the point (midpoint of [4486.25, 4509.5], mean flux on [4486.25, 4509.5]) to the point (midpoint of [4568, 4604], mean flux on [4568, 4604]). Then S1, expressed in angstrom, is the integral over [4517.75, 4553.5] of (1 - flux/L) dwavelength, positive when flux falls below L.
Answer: 1.3 angstrom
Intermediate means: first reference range 28.6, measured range 27.9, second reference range 29.4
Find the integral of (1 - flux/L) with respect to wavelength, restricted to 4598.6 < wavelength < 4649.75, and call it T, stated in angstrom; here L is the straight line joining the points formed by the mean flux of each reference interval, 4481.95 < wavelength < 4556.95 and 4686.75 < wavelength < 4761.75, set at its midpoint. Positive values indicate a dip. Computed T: -1.81 angstrom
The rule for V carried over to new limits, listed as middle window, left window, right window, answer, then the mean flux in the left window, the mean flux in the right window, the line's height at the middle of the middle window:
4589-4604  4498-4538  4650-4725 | -0.018 mag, 28.3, 29.8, 29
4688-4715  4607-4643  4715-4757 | 0.046 mag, 30.6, 30.4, 30.4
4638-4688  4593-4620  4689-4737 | 0.003 mag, 30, 29.6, 29.8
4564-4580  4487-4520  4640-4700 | -0.008 mag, 28.8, 29.7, 29.2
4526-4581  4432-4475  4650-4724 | -0.029 mag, 25.9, 29.8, 27.6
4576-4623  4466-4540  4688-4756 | -0.035 mag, 28.2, 29.9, 29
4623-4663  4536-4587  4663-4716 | -0.033 mag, 29.2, 29.4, 29.3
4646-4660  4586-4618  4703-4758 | 0.009 mag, 29.8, 30.1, 29.9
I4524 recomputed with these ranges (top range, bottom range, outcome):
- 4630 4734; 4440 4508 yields 1.09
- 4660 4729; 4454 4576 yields 1.06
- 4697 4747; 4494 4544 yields 1.06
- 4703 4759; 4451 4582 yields 1.07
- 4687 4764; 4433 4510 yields 1.10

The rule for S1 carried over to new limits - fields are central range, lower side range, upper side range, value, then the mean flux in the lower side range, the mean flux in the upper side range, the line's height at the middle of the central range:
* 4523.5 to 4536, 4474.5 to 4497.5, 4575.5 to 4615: 1.5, 28.2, 29.7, 28.8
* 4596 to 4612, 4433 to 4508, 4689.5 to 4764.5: -0.8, 27.1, 29.8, 28.5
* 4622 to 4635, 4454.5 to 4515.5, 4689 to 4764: -1.0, 27.8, 29.8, 29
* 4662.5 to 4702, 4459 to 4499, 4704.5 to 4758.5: 0.1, 27.7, 30.1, 29.7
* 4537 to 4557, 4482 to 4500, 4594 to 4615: 0.1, 28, 29.9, 28.9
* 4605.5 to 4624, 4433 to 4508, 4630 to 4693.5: -1.1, 27.1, 29.8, 29.1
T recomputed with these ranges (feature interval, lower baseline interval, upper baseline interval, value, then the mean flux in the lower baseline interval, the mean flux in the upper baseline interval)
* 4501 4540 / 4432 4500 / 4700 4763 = -1.3 angstrom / 26.7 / 29.9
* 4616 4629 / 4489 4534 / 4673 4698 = -0.9 angstrom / 28.2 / 29.9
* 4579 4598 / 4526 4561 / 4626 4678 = -0.5 angstrom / 27.7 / 30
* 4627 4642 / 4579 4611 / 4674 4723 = -0.3 angstrom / 29.7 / 29.7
